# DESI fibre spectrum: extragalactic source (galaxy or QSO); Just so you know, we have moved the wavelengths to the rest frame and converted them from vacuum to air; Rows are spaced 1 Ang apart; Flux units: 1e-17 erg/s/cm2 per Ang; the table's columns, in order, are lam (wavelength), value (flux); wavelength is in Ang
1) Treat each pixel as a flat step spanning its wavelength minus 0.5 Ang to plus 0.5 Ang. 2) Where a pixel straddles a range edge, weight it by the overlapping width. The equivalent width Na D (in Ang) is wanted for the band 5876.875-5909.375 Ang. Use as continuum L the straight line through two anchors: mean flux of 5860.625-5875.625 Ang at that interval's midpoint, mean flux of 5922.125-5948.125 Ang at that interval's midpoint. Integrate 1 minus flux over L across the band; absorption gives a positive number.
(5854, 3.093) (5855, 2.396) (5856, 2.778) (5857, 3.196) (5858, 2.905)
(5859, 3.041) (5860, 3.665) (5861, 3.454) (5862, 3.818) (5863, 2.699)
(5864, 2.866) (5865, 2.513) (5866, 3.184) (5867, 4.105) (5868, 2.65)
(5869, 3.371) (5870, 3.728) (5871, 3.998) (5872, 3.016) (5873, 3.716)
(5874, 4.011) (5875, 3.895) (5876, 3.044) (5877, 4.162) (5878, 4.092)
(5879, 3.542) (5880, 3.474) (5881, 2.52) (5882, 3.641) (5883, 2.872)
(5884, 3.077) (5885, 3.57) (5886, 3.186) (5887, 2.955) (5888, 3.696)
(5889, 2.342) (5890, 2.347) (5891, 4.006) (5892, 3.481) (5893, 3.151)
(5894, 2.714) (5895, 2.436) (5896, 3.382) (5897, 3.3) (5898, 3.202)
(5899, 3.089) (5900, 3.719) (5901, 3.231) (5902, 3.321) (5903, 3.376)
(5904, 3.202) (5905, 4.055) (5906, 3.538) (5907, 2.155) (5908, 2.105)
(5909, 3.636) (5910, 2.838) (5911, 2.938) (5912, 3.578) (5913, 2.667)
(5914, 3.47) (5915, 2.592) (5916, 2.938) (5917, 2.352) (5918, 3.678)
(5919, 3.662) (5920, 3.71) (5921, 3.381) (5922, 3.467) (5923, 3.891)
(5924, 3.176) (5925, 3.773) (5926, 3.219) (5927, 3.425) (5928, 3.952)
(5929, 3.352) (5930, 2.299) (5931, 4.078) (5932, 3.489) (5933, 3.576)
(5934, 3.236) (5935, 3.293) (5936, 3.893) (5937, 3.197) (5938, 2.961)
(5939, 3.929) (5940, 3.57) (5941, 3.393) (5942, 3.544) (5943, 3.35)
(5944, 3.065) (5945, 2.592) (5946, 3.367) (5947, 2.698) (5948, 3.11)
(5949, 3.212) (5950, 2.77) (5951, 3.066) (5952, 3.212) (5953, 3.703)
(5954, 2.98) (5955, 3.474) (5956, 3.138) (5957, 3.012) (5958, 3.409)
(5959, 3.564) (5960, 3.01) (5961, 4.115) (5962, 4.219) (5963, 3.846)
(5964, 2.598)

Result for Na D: 1.6 Ang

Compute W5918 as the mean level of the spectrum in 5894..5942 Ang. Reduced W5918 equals 3.29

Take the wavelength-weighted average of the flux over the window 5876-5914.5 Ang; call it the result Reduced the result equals 3.21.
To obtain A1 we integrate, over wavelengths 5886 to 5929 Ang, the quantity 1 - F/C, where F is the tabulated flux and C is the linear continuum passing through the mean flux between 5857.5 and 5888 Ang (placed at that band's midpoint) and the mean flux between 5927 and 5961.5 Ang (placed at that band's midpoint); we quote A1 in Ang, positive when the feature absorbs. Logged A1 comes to 1.6 Ang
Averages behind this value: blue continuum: 3.36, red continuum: 3.31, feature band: 3.22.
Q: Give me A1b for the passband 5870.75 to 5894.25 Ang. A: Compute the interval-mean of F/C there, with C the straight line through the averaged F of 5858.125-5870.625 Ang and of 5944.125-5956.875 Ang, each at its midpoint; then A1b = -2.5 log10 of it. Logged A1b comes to -0.04 mag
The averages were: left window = 3.25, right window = 3.11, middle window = 3.35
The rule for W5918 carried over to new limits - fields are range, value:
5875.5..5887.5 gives 3.34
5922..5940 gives 3.46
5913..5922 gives 3.21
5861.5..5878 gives 3.44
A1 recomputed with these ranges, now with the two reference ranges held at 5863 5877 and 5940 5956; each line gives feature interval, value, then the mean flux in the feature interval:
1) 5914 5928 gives -0.4 Ang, 3.36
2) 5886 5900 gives 0.9 Ang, 3.11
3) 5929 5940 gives -0.6 Ang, 3.4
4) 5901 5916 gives 0.8 Ang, 3.1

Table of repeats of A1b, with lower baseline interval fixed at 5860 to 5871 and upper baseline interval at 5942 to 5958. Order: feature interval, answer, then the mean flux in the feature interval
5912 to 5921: 0.01 mag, 3.17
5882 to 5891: 0.05 mag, 3.1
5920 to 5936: -0.09 mag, 3.46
